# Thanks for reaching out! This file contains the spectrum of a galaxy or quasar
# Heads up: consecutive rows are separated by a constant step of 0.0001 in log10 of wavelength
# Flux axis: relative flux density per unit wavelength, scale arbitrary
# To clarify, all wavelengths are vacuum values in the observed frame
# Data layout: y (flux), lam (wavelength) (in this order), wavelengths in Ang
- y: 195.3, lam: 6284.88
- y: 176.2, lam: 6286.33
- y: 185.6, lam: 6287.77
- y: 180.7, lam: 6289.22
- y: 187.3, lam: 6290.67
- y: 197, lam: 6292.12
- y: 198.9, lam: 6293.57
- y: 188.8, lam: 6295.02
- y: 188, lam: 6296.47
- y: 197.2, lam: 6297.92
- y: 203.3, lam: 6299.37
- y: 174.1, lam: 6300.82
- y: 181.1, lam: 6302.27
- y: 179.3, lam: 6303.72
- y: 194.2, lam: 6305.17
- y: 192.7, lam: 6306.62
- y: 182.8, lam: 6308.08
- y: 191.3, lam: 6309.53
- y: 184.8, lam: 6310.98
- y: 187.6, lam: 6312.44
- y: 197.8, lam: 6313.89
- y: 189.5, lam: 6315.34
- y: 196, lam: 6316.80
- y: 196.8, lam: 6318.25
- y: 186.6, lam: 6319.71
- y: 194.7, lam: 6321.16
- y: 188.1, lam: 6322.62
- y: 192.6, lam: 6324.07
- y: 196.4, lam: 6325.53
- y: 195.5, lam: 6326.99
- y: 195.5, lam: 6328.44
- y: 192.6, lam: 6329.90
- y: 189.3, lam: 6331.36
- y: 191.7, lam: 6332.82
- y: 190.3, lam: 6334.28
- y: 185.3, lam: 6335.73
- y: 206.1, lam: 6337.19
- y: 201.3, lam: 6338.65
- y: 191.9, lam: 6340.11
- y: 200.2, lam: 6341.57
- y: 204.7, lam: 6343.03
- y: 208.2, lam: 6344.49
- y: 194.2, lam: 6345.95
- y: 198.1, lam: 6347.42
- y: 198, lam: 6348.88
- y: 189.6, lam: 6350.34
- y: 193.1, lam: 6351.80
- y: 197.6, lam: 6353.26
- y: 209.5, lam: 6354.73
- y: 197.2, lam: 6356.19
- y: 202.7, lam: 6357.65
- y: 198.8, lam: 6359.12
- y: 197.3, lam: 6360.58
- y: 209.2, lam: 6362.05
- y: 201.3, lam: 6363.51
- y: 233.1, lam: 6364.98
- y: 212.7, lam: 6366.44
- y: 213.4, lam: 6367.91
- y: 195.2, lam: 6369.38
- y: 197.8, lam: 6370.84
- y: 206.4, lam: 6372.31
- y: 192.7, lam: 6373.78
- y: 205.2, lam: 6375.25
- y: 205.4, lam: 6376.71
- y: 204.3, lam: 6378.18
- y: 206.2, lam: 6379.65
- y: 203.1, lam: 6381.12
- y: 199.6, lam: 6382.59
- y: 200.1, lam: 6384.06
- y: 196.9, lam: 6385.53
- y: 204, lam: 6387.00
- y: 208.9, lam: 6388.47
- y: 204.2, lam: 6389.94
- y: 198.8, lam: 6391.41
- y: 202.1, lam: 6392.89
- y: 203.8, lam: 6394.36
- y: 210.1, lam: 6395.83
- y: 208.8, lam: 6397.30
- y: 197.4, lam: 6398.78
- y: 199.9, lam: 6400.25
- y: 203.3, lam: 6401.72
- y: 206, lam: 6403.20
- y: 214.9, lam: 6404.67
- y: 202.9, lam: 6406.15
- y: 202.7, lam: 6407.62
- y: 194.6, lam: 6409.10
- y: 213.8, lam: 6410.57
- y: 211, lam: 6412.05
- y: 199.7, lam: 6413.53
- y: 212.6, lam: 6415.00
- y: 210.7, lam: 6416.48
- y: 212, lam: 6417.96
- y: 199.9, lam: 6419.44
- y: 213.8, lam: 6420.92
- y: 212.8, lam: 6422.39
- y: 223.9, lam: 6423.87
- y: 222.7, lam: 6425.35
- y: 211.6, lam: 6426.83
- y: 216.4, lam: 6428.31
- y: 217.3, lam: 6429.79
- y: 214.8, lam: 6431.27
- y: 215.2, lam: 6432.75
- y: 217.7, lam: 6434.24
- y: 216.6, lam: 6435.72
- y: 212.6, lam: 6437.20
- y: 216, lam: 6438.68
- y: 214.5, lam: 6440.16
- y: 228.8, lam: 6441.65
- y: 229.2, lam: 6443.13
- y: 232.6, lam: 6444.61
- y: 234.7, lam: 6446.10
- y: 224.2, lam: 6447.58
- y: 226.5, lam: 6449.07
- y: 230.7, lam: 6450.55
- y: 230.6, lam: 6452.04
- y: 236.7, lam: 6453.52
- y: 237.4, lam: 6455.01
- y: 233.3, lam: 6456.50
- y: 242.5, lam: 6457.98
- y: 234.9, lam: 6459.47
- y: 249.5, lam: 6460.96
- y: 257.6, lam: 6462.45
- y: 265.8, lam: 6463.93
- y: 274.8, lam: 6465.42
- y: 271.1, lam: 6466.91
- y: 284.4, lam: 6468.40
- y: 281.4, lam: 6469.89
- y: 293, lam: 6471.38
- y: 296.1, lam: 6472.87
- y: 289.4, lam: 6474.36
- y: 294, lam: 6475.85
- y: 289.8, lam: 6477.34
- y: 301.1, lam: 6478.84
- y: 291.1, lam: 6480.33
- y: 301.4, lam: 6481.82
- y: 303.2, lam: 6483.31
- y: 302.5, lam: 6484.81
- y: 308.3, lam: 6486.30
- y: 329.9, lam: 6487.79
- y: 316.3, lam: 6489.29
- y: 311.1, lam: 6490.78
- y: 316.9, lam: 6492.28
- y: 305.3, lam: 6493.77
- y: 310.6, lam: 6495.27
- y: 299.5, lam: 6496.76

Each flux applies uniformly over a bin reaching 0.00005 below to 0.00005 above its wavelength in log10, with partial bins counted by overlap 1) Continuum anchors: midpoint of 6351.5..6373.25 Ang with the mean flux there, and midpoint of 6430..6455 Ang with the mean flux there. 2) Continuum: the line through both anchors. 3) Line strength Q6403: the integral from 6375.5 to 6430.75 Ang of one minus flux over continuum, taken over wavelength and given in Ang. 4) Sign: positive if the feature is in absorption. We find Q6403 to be 1.9 Ang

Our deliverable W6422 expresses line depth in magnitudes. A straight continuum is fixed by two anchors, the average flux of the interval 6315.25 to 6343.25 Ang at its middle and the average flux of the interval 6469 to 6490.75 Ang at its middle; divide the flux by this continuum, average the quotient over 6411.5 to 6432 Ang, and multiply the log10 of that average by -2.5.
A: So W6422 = 0.21 mag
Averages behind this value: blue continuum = 194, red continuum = 300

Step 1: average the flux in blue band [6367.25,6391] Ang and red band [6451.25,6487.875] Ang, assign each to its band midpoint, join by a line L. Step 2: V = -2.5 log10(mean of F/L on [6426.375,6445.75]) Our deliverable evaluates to 0.14 mag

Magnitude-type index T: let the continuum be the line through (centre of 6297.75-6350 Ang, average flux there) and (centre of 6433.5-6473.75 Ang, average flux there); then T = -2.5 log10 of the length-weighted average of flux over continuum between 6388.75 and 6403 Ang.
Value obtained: 0.09 mag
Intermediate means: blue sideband 193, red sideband 244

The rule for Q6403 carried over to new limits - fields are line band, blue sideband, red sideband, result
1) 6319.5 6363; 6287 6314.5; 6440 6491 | 2.4 Ang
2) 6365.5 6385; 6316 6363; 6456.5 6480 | 1.3 Ang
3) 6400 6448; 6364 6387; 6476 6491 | 6.8 Ang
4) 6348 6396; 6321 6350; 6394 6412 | -0.5 Ang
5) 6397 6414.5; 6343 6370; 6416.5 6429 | 0.5 Ang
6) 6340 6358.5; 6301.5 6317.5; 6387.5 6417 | -0.3 Ang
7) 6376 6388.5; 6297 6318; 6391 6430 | 0.0 Ang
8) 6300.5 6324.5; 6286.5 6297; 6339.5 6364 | 0.4 Ang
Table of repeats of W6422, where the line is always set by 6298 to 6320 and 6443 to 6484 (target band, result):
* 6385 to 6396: 0.12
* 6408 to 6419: 0.15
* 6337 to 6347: 0.02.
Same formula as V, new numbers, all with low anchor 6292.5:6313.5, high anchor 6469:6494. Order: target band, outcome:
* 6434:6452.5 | 0.23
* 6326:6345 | 0.07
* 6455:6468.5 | 0.14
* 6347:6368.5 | 0.10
